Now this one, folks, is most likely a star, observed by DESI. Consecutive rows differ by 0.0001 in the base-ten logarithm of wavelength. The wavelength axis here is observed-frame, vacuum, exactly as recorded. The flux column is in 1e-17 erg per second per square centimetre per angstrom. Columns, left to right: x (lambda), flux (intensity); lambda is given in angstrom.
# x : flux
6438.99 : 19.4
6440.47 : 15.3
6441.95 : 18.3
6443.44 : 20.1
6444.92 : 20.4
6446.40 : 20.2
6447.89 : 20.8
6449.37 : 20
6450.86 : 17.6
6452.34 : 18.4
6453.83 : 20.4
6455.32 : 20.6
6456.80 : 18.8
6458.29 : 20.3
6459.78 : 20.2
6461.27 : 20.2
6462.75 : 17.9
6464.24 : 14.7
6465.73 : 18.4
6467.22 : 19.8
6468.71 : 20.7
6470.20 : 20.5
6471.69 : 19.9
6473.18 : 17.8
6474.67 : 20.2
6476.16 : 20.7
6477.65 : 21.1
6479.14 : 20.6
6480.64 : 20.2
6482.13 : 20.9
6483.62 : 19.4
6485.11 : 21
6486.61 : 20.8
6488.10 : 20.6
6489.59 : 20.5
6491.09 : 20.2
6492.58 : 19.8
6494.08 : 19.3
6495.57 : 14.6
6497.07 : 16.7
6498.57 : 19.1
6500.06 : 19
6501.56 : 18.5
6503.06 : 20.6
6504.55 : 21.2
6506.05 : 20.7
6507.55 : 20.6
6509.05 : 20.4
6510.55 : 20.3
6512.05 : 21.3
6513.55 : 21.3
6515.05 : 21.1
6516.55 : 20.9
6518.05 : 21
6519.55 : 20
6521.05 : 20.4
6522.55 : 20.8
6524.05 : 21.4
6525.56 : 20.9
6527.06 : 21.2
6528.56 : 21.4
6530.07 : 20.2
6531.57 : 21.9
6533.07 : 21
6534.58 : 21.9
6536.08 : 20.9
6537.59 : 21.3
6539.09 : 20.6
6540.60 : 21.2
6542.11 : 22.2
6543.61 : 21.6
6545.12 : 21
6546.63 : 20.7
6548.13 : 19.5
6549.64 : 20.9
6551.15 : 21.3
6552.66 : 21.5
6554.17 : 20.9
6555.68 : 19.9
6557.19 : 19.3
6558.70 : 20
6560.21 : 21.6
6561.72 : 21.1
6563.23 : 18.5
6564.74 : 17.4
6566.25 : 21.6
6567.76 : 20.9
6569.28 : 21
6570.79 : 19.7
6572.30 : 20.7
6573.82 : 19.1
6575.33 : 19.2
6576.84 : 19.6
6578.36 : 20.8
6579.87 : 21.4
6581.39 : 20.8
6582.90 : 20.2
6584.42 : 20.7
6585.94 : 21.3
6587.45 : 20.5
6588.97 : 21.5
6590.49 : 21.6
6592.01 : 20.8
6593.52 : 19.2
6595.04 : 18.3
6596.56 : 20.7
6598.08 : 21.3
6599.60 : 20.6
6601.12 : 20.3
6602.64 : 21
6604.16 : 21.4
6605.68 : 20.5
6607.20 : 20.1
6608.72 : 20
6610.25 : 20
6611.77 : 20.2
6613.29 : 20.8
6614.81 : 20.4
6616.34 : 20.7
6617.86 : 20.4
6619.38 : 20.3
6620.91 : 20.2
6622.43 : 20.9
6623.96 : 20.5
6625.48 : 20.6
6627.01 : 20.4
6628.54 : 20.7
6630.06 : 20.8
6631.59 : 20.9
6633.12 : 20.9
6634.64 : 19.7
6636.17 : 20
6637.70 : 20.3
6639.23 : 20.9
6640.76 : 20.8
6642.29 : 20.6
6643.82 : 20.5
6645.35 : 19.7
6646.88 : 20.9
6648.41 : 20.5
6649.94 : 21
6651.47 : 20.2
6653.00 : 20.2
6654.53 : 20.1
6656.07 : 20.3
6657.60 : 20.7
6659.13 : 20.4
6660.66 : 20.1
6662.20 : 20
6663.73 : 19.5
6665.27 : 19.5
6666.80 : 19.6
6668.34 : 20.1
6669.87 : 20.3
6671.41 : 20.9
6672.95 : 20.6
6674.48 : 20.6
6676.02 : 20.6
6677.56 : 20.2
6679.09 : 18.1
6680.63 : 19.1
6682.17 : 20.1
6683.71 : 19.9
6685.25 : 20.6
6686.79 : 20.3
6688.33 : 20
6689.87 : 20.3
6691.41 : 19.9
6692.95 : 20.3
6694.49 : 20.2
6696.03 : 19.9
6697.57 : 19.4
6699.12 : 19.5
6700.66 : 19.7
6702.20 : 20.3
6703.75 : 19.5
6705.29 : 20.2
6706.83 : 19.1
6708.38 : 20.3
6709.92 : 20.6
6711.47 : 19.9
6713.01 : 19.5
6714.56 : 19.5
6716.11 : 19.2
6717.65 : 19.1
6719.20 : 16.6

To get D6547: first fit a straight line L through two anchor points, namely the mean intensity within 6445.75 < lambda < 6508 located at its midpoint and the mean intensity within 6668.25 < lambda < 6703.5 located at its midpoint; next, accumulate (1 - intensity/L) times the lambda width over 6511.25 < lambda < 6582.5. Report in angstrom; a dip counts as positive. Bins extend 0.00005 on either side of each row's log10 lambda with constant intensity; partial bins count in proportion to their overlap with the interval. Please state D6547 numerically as -3.44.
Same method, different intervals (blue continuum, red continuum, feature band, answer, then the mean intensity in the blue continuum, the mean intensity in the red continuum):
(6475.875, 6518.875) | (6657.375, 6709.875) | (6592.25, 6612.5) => -0.3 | 20.1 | 20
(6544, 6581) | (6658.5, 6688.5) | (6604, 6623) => -0.2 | 20.3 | 20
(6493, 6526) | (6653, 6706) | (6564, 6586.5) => -0.3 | 20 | 20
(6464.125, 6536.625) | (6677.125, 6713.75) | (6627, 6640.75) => -0.4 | 20.2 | 19.9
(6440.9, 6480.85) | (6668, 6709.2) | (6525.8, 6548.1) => -1.7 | 19.5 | 20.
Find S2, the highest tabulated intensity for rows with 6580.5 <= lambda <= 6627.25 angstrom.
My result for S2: 21.6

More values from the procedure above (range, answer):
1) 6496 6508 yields 21.2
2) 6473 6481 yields 21.1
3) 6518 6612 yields 22.2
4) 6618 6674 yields 21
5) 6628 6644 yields 20.9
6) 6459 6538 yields 21.9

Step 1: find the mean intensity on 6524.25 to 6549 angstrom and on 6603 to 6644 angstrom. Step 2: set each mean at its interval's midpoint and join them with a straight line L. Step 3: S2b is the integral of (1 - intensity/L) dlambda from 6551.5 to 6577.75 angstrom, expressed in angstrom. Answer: 1.0 angstrom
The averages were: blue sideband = 21.1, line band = 20.1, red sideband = 20.5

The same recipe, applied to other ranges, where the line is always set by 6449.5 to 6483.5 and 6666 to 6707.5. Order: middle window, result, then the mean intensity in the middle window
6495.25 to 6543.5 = -2.1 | 20.5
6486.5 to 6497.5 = 0.3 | 19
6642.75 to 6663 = -0.5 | 20.4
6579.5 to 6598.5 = -0.8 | 20.6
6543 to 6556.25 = -0.7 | 20.8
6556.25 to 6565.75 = 0.0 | 19.7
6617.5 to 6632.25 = -0.5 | 20.6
